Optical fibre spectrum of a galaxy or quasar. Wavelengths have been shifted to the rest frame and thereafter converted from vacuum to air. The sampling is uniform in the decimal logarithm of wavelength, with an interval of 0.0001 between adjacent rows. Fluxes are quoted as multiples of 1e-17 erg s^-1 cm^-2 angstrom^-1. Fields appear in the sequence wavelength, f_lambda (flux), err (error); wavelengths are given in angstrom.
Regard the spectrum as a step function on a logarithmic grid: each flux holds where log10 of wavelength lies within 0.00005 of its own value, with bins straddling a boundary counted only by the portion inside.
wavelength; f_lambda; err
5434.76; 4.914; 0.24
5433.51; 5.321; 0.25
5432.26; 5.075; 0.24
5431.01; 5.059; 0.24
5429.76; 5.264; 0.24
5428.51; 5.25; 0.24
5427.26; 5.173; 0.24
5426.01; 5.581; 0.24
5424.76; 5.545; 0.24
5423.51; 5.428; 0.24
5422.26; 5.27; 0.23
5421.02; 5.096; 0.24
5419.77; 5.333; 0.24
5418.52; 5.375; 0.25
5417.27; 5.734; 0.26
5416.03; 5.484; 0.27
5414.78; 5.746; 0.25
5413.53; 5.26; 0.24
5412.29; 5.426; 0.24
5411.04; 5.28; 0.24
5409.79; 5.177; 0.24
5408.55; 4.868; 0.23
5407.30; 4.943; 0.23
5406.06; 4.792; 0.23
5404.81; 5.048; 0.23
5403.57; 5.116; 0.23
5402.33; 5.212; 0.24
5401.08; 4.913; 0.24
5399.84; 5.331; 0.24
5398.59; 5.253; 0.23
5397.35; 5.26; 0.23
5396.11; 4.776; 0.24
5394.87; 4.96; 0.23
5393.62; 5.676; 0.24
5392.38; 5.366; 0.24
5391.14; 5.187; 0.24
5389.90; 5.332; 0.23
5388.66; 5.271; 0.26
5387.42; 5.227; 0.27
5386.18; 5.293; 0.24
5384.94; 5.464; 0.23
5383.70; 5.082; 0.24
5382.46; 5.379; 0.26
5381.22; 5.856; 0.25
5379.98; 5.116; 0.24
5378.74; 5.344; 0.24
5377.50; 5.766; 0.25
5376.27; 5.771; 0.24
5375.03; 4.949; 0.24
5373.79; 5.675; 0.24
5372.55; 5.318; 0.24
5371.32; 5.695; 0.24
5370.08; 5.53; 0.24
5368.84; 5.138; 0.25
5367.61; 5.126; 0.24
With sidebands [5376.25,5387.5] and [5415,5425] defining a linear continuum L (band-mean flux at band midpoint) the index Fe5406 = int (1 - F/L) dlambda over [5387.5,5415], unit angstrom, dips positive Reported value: 1.2 angstrom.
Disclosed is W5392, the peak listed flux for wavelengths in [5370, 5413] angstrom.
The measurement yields 5.856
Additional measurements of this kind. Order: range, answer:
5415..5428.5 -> 5.734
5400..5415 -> 5.746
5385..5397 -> 5.676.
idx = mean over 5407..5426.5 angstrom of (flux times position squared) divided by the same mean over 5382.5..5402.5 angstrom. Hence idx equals 1.0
